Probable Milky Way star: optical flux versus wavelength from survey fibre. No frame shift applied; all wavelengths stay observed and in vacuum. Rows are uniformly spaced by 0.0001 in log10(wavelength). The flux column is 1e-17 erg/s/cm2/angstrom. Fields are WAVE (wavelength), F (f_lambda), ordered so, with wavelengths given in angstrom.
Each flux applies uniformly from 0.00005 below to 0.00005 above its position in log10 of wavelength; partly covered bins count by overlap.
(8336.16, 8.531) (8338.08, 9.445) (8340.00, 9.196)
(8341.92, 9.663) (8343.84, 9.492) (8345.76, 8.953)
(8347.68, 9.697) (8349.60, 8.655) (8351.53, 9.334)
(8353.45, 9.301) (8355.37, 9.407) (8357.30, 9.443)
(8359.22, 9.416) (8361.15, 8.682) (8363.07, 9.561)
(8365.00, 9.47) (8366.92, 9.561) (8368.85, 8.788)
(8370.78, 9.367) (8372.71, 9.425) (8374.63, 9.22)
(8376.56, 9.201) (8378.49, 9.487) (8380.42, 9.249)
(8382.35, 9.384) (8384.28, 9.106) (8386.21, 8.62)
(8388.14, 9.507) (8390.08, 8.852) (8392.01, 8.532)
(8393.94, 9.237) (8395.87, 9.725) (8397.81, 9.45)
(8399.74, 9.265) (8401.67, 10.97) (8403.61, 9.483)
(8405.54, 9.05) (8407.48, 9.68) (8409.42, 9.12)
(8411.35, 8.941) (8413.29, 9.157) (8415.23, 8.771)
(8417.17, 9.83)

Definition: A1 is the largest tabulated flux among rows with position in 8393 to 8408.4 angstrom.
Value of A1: 10.97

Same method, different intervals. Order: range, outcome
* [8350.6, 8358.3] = 9.443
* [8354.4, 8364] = 9.561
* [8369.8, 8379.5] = 9.487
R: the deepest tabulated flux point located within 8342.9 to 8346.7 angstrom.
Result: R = 8.953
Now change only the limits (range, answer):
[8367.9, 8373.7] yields 8.788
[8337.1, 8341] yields 9.196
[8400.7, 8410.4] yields 9.05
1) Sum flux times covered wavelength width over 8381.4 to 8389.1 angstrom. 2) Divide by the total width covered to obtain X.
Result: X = 9.16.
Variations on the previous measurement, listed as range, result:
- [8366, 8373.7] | 9.28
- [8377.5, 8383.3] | 9.37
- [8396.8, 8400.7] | 9.35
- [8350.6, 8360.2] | 9.38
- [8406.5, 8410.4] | 9.39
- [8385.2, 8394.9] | 8.95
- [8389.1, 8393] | 8.69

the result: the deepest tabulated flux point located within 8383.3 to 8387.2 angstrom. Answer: 8.62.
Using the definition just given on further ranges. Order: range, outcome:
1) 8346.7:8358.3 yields 8.655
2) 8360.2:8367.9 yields 8.682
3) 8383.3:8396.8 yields 8.532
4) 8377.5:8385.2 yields 9.106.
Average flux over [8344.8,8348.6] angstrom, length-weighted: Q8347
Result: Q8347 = 9.33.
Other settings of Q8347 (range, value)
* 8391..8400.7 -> 9.24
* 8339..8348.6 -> 9.4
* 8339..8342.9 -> 9.43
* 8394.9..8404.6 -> 9.78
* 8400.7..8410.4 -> 9.66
